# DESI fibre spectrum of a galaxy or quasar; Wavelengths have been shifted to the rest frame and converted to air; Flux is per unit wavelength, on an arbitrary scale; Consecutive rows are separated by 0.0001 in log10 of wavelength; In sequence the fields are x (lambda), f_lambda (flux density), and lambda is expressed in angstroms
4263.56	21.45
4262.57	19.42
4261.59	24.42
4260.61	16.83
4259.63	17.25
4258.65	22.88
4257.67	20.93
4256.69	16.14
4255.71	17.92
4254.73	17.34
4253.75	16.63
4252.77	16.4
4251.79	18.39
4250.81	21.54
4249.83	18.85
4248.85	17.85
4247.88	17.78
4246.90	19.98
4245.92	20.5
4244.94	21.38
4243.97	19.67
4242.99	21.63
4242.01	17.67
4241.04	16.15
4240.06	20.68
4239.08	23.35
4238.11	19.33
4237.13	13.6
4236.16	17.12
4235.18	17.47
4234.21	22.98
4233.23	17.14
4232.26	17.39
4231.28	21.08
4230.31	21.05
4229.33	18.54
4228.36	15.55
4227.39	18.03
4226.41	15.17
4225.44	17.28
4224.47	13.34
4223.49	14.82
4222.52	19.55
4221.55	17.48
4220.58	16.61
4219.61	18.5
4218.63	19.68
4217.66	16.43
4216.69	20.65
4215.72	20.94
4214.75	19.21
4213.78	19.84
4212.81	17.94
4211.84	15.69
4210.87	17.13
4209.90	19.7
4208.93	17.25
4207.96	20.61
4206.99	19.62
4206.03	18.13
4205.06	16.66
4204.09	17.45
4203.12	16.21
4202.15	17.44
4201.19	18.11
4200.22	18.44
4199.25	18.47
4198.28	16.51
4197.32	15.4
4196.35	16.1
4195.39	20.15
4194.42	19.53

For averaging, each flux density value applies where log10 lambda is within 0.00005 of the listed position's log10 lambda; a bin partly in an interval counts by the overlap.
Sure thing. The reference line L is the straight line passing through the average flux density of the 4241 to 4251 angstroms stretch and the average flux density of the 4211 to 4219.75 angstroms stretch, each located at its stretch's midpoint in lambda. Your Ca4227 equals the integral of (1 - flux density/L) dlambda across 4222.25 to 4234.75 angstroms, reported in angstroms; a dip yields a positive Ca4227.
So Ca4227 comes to 0.8 angstroms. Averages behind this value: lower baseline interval 18.7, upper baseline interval 19.5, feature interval 17.8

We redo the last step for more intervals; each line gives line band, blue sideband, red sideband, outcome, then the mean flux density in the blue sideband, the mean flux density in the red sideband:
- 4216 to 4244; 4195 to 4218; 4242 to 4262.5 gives 0.7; 18.1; 19.2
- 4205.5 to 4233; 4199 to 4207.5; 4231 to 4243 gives 0.2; 17.8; 18.7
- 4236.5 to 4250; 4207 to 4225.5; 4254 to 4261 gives -0.6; 18.1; 18.4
